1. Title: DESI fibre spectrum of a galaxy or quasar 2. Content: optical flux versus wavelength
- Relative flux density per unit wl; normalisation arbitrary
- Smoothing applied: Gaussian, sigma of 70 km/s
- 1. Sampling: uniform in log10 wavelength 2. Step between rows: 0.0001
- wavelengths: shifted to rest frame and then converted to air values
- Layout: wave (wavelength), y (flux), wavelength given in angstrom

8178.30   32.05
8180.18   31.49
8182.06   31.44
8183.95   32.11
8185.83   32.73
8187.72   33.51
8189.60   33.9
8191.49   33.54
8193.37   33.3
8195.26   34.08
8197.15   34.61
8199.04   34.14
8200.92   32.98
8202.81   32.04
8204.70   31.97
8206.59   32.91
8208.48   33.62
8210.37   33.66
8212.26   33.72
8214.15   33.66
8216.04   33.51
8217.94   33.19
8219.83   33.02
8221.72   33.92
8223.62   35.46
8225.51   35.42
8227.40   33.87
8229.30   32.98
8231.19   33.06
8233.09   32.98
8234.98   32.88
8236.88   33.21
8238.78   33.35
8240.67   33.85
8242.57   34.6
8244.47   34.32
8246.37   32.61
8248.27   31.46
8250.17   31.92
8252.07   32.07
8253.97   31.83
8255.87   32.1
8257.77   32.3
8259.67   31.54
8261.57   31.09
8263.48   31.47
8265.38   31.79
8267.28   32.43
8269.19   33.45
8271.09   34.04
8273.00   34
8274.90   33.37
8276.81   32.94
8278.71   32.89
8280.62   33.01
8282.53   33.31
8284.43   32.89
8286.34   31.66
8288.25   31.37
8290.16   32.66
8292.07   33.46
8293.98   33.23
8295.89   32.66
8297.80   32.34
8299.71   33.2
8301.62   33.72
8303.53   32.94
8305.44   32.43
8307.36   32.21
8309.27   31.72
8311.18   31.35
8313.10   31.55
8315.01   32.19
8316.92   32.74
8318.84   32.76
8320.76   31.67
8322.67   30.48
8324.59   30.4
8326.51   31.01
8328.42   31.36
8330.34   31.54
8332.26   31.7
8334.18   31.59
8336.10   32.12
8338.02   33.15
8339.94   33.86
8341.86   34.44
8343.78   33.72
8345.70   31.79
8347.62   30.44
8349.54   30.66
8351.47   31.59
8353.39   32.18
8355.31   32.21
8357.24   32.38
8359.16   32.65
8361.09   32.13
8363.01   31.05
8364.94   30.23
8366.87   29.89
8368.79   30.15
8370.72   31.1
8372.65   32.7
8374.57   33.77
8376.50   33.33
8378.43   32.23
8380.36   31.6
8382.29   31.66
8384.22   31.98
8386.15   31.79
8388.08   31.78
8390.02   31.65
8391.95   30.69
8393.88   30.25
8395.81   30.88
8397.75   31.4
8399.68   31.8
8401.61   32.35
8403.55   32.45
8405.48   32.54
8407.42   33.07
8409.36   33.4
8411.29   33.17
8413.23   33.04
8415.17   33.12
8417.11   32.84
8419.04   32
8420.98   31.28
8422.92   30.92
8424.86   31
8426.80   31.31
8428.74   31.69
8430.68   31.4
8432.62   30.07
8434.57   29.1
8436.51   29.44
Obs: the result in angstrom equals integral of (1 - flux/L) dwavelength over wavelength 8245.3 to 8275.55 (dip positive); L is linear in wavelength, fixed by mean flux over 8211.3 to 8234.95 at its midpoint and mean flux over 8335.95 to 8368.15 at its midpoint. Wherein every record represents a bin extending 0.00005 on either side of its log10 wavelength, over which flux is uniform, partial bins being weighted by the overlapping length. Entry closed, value 0.8 angstrom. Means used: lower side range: 33.7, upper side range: 32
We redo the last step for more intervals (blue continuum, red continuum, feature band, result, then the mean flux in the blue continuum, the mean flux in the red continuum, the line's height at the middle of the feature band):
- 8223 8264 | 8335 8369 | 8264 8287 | -0.2 angstrom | 32.9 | 32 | 32.6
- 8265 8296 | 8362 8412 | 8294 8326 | 0.4 angstrom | 32.9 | 31.8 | 32.6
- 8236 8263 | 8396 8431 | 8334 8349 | -0.1 angstrom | 32.6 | 32.1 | 32.3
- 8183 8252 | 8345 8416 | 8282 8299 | 0.0 angstrom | 33.4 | 31.9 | 32.7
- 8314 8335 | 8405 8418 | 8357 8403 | 1.2 angstrom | 31.6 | 33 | 32.5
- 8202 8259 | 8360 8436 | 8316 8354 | 0.3 angstrom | 33.2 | 31.7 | 32.3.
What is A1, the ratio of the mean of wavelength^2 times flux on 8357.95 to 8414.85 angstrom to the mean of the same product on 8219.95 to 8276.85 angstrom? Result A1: 1.00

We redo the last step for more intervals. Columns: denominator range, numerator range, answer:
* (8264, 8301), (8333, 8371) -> 0.99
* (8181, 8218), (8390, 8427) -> 1.01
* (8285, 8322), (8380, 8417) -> 1.01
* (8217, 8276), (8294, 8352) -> 0.99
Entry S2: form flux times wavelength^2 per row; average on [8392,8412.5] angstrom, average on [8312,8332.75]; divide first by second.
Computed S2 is 1.04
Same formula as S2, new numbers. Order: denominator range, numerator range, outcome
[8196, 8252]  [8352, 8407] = 0.99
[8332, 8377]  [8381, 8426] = 1.01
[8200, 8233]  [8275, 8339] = 0.99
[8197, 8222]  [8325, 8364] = 0.99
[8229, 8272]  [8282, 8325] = 1.00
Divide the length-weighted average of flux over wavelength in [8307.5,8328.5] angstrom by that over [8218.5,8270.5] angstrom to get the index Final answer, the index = 0.96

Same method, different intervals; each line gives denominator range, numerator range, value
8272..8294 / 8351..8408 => 0.97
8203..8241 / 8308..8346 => 0.96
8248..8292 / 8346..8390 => 0.98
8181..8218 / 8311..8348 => 0.96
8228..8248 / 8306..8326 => 0.95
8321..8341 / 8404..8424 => 1.03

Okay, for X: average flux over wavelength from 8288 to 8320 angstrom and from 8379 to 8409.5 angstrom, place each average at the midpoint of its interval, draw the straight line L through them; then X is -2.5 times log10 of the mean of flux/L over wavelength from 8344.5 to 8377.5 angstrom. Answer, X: 0.013 mag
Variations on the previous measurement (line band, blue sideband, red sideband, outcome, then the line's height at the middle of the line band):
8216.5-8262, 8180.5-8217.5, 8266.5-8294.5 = 0.001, 33.1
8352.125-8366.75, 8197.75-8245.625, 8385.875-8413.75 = 0.022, 32.4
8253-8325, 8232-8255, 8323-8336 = -0.012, 32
